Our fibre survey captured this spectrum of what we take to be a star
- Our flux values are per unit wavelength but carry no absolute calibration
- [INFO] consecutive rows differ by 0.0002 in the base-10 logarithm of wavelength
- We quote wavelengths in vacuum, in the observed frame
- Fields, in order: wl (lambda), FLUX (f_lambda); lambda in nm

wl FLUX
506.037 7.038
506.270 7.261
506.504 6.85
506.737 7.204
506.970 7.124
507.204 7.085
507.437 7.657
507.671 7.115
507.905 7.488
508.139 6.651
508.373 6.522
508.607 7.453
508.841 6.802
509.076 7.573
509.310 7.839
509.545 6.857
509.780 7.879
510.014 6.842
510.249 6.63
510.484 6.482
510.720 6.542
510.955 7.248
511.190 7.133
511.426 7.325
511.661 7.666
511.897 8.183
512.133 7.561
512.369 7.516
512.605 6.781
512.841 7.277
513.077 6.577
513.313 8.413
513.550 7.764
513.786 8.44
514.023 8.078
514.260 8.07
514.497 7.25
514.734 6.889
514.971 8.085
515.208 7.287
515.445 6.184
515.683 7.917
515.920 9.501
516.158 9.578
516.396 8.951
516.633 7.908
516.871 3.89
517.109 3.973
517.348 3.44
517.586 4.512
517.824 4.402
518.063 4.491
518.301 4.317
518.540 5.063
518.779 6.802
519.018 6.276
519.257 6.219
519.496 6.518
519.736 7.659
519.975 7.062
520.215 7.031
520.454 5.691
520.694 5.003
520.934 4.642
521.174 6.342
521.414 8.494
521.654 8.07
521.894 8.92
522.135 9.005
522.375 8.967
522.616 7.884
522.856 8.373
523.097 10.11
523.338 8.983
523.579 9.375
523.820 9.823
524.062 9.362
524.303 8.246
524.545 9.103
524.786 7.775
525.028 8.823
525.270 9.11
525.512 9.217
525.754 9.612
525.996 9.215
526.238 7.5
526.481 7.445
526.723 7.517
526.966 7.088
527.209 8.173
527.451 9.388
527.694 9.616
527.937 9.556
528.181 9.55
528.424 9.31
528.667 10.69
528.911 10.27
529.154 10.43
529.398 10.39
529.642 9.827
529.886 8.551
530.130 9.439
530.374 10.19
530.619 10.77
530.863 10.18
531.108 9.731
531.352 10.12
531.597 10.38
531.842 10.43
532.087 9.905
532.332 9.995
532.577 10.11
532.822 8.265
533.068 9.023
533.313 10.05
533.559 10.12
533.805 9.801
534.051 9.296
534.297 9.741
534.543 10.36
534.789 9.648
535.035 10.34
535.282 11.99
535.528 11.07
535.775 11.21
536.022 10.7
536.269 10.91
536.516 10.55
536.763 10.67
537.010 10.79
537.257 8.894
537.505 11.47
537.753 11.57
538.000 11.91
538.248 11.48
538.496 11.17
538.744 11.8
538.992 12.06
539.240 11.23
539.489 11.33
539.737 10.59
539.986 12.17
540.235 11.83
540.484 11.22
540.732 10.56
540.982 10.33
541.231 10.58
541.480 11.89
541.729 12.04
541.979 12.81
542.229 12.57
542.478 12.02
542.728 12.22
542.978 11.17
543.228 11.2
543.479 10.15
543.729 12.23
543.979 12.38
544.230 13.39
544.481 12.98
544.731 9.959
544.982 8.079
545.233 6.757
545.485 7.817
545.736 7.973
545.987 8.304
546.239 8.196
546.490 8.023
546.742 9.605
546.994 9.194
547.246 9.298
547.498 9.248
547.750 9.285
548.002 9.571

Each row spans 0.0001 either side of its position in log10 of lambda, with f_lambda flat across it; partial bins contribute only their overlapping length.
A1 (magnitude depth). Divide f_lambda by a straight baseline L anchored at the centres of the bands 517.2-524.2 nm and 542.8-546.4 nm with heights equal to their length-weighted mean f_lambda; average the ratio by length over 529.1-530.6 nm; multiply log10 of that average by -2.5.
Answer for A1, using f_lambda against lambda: -0.20 mag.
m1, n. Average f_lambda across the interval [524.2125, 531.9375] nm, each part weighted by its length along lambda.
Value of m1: 9.3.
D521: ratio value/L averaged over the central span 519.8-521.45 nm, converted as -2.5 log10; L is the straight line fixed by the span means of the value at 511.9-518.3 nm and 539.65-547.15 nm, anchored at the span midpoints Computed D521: 0.216 mag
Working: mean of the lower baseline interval 6.92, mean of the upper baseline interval 10.6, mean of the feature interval 6.26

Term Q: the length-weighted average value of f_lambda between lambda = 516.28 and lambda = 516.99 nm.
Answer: 6.92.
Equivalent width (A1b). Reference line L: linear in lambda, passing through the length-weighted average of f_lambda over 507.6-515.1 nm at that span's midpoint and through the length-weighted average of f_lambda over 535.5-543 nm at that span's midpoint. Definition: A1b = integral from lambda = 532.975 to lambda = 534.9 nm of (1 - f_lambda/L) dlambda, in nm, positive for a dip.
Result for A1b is 0.15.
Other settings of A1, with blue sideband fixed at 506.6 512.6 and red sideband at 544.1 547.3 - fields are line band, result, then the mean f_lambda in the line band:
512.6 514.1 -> -0.04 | 7.67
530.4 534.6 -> -0.17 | 9.9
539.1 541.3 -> -0.24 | 11.1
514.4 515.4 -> 0.03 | 7.3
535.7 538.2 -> -0.24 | 10.9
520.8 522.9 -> 0.01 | 7.82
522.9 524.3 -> -0.17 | 9.36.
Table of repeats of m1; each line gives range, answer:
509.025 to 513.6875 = 7.31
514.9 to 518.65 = 6.2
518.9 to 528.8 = 8.22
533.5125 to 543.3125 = 11.1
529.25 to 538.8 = 10.3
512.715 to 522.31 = 6.81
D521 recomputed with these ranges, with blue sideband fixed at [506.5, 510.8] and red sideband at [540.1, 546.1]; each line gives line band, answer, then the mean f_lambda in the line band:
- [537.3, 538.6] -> -0.11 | 11.4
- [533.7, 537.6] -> -0.04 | 10.5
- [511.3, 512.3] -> -0.03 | 7.67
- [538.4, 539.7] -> -0.10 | 11.5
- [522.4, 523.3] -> -0.02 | 8.83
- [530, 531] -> -0.07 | 10.1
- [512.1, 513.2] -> 0.06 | 7.12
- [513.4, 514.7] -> -0.02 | 7.86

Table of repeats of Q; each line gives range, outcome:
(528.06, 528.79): 9.85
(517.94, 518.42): 4.41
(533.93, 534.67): 9.8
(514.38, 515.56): 7.15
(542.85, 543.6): 10.8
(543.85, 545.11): 11.4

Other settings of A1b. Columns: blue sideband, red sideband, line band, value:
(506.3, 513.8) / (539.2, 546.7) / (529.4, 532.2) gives -0.16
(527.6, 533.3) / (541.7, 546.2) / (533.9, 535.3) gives 0.00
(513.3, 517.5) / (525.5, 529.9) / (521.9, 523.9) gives -0.15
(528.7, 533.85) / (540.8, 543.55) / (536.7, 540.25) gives -0.08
